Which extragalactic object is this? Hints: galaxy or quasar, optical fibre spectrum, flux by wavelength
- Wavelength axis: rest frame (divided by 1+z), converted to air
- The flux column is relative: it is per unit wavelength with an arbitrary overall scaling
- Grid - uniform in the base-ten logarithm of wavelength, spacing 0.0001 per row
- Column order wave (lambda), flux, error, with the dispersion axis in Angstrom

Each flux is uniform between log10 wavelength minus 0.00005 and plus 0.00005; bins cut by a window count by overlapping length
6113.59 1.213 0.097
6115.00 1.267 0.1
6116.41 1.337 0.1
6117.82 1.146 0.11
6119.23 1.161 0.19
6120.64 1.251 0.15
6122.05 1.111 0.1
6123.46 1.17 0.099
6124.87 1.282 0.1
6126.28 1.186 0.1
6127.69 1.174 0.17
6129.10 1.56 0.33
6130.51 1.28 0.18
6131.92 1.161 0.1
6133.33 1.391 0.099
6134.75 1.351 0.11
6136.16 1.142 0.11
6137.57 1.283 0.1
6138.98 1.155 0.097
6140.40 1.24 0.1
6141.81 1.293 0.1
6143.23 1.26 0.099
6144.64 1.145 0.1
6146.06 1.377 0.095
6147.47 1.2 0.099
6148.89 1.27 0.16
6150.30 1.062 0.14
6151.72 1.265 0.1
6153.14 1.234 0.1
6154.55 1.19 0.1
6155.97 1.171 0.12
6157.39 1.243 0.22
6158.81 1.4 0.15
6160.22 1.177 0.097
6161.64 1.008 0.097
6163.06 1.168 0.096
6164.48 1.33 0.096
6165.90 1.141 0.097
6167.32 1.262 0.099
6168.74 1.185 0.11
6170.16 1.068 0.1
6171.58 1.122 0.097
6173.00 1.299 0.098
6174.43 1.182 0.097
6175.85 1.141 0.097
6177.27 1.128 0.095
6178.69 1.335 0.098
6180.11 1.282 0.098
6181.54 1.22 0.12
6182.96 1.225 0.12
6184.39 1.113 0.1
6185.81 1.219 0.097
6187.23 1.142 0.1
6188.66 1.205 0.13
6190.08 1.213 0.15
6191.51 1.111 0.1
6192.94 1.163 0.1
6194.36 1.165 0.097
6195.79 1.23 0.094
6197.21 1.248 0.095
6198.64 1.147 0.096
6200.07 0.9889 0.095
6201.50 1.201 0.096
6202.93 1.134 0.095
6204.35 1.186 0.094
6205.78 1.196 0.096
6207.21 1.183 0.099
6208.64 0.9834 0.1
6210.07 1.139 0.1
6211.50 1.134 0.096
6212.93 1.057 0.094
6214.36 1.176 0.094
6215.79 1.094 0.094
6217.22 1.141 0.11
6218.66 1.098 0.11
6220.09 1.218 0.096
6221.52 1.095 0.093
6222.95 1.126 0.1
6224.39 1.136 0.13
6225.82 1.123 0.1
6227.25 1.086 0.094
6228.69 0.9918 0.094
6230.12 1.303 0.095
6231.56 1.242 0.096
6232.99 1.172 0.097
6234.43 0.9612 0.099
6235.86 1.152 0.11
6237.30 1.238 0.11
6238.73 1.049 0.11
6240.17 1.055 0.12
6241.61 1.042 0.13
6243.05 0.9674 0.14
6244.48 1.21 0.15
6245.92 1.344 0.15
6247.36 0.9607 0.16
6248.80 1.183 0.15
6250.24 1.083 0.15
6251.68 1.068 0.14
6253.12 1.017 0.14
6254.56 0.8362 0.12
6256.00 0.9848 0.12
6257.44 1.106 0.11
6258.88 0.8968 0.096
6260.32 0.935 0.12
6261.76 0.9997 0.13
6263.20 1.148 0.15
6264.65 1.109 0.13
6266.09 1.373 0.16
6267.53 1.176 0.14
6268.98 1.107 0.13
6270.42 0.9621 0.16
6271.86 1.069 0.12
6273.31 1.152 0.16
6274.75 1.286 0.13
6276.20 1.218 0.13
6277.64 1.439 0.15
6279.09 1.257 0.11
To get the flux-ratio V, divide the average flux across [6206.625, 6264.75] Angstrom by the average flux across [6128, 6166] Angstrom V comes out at 0.9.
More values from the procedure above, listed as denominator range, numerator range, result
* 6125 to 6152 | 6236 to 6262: 0.84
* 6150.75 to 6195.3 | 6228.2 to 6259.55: 0.91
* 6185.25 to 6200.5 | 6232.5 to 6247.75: 0.95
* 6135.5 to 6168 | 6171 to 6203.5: 0.97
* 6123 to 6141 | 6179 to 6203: 0.94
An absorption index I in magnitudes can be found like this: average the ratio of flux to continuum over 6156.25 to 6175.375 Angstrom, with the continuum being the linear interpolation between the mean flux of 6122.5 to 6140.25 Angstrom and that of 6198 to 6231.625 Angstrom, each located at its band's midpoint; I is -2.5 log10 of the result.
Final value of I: 0.008 mag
